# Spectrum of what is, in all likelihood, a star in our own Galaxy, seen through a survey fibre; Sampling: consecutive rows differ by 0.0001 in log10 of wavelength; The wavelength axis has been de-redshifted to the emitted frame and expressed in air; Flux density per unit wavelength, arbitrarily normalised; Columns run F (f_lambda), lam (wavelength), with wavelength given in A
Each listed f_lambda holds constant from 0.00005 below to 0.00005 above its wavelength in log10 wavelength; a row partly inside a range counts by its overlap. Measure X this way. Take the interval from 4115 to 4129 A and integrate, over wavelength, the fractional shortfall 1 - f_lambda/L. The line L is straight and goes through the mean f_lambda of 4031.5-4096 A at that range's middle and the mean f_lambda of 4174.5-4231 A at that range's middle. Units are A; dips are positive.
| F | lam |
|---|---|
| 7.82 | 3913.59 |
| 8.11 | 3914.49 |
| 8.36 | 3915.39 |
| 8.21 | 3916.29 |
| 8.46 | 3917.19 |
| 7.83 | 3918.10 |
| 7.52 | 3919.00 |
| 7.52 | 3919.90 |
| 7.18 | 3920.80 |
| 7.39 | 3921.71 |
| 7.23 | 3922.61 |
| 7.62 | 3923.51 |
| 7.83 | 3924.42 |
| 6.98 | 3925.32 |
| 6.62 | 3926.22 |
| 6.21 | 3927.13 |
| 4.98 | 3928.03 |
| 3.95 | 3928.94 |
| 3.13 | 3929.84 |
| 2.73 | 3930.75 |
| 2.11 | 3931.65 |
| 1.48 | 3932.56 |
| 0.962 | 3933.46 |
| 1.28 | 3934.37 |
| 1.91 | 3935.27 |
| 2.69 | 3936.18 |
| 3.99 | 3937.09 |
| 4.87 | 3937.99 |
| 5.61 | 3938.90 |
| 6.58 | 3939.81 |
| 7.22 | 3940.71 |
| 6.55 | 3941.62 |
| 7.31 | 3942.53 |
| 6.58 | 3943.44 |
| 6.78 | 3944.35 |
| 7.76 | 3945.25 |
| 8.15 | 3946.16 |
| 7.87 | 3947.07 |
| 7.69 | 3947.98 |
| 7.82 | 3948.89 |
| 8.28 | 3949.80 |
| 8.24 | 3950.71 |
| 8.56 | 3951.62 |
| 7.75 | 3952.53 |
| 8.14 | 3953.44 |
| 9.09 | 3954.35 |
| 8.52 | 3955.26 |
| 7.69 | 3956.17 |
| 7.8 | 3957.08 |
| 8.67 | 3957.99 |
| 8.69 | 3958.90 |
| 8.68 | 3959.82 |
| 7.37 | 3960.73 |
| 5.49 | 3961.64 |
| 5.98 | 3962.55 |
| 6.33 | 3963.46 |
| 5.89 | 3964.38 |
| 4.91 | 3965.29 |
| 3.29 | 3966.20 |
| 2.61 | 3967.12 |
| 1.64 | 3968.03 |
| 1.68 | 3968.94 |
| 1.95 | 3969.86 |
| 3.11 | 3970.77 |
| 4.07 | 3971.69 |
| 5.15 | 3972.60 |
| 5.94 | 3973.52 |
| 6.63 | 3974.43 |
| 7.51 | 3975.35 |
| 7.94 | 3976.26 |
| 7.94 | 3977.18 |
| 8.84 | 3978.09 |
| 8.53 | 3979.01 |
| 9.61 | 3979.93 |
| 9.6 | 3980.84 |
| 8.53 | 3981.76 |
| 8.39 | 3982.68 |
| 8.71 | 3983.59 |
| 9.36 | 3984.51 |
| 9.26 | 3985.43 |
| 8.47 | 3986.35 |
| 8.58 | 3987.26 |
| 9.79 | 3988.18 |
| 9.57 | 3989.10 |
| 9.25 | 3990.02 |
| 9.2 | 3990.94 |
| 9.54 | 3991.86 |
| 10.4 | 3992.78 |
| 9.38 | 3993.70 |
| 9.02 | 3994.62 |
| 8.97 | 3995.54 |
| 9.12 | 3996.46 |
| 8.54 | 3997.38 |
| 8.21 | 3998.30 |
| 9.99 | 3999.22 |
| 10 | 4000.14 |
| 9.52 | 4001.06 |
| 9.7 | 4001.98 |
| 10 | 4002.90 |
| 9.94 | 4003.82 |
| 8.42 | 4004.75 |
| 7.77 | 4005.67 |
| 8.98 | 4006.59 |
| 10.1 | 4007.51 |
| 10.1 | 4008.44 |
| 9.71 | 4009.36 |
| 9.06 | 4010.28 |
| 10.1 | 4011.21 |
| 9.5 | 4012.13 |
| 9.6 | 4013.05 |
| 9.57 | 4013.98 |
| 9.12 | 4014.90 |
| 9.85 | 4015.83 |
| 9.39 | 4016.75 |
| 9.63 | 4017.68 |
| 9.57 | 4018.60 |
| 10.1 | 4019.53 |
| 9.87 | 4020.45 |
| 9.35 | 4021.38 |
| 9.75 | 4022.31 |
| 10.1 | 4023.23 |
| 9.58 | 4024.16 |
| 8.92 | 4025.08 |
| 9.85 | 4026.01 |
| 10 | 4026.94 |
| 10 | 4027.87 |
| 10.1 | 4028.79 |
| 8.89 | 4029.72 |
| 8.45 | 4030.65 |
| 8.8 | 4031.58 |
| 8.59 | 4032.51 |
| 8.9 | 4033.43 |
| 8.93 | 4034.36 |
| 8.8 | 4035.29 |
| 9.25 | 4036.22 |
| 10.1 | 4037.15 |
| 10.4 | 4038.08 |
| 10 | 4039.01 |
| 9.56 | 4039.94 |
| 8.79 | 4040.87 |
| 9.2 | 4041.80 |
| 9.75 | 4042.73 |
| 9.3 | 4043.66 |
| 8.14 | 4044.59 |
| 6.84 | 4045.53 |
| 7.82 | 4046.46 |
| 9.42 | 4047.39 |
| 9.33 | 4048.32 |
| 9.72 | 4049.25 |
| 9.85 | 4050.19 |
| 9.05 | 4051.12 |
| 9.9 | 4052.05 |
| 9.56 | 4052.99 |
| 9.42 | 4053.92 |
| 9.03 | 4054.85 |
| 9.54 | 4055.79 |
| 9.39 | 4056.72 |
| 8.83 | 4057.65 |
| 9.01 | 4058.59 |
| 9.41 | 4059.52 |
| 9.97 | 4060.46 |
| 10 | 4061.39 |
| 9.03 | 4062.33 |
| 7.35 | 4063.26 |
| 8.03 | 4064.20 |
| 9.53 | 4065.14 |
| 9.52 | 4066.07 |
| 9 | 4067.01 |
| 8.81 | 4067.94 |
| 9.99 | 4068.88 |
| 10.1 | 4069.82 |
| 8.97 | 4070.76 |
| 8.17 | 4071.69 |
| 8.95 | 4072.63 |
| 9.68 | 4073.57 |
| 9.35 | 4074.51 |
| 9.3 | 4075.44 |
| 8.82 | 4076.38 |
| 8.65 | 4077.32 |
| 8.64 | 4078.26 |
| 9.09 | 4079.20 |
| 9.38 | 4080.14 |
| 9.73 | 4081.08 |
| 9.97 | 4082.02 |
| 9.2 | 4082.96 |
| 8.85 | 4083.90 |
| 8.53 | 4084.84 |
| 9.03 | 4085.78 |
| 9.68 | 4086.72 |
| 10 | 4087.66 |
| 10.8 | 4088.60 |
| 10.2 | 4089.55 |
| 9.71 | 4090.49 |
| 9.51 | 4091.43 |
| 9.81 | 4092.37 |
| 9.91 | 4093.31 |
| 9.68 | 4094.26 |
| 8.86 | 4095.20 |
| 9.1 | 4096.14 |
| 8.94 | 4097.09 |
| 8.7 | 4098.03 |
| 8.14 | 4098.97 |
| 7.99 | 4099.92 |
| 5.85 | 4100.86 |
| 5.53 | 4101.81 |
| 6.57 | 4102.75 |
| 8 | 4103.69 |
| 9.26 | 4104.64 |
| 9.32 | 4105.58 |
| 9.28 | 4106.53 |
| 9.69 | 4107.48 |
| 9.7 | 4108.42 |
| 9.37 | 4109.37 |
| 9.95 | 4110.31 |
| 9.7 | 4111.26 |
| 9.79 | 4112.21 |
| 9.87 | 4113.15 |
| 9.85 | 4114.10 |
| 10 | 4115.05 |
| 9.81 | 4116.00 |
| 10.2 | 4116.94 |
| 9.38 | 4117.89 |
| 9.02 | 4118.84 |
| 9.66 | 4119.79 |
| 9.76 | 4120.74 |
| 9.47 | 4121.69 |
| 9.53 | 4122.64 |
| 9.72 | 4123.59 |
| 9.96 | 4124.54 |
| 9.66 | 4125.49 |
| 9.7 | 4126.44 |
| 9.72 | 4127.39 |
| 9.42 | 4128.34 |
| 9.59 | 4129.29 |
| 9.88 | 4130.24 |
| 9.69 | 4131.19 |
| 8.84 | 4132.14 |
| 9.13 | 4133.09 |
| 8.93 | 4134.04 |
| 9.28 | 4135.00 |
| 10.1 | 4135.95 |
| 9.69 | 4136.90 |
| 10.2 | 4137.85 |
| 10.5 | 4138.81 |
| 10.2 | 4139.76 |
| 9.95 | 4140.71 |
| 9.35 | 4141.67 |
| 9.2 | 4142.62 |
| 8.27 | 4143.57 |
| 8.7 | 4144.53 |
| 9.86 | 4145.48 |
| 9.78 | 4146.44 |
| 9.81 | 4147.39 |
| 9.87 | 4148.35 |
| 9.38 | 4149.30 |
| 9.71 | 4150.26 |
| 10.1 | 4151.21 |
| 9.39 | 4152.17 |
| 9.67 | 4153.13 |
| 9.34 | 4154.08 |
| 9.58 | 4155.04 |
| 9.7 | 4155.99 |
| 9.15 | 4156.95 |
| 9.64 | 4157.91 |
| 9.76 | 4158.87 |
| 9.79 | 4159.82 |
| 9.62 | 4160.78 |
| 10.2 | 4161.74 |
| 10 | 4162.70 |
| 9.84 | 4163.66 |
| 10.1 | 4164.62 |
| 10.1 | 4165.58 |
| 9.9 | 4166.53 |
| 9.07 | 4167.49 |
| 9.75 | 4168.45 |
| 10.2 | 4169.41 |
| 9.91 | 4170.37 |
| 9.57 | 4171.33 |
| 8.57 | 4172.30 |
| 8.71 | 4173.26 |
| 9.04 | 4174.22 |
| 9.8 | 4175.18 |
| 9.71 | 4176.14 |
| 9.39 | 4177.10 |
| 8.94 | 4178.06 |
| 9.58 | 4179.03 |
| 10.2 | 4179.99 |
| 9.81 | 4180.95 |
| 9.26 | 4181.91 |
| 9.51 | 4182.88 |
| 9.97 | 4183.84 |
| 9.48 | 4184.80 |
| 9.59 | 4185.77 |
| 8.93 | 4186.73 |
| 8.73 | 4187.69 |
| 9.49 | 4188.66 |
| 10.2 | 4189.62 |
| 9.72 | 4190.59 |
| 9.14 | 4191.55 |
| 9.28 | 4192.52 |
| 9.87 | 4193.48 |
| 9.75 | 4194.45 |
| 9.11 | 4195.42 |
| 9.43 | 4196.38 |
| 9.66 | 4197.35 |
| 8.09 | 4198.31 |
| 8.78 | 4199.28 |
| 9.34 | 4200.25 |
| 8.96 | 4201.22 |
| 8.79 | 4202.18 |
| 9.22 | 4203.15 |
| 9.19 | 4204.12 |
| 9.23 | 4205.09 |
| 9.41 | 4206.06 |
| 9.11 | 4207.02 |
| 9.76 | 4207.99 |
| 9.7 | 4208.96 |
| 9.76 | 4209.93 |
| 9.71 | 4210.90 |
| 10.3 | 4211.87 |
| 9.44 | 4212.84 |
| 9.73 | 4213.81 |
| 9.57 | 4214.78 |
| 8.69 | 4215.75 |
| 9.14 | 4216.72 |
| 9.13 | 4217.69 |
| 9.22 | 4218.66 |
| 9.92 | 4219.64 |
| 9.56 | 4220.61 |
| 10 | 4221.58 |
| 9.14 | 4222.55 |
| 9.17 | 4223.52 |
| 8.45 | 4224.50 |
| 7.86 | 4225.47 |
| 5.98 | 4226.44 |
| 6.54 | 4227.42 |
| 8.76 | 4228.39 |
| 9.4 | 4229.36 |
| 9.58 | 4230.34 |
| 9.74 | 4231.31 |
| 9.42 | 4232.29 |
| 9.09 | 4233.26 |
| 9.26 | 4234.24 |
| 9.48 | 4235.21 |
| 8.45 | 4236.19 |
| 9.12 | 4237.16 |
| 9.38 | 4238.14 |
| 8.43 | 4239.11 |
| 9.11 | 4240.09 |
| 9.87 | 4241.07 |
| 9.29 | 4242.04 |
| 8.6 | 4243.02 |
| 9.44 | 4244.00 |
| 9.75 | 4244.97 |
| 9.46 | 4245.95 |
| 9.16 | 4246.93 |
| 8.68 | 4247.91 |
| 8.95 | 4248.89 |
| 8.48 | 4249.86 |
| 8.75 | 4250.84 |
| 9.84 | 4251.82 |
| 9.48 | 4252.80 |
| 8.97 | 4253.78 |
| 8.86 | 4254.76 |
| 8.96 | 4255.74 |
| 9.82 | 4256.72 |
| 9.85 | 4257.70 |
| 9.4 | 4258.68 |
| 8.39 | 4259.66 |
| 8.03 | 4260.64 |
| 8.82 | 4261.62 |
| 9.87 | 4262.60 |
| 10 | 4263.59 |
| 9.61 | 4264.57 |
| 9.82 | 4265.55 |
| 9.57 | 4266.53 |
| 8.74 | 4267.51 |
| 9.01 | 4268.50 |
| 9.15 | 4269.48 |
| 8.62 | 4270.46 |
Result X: -0.60 A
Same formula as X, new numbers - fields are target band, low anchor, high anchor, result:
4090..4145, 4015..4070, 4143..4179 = 1.06 A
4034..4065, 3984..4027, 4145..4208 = 0.91 A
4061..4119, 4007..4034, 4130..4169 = 2.70 A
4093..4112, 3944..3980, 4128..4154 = 0.57 A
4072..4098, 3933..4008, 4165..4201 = -2.75 A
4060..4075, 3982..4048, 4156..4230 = 0.27 A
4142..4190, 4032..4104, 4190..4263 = -2.26 A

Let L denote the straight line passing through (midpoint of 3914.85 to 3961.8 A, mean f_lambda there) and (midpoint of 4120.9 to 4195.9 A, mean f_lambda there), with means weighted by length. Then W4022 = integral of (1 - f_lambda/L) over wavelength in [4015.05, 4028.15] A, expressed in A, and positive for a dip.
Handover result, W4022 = -3.4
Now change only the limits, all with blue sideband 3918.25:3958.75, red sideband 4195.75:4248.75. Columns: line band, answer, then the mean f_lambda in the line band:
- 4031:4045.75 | -3.7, 9.11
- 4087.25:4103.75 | -1.9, 8.75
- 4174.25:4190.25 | -1.4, 9.53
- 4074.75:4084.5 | -1.8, 9.16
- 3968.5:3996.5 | -4.6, 7.86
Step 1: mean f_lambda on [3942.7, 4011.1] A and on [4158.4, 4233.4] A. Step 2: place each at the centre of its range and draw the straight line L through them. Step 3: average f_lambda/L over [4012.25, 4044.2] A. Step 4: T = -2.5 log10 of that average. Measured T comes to -0.16 mag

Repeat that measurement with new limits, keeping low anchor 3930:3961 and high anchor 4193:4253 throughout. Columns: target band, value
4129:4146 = -0.152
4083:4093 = -0.230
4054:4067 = -0.216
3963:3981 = 0.178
